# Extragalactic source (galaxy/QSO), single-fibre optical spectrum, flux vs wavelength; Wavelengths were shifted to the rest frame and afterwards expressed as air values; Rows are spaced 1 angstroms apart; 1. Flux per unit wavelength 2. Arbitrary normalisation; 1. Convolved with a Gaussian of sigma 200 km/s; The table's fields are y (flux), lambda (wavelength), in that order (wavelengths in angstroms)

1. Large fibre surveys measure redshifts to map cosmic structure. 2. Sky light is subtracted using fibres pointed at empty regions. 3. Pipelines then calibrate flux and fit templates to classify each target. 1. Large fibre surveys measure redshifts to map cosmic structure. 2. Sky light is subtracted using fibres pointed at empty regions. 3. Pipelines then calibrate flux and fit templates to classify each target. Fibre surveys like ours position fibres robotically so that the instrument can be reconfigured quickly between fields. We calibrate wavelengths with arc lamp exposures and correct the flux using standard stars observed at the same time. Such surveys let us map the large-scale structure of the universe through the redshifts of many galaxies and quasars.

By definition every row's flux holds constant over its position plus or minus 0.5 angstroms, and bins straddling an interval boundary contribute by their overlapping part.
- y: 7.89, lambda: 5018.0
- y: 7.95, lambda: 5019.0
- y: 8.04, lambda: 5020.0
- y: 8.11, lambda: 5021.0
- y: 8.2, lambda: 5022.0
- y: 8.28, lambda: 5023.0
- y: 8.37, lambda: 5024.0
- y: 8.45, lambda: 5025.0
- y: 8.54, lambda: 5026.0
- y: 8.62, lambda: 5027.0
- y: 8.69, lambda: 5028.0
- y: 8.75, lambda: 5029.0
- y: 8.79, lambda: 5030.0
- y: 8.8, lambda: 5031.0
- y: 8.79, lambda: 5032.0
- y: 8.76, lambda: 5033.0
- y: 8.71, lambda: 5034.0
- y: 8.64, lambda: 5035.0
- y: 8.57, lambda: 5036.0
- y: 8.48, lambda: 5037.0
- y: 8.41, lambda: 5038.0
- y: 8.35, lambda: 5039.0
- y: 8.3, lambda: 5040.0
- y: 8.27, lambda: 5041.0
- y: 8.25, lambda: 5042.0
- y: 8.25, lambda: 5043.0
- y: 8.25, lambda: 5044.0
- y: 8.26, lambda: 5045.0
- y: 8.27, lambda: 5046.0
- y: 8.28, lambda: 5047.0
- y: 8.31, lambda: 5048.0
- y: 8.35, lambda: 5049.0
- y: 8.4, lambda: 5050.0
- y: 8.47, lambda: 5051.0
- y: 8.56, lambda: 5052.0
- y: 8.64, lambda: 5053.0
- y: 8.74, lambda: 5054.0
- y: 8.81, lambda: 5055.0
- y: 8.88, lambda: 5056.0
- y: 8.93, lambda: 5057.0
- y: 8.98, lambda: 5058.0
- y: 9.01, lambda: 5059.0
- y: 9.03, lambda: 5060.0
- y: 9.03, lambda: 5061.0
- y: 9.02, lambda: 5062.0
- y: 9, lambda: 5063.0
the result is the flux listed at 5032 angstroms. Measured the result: 8.79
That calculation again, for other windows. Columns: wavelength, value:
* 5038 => 8.41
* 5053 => 8.64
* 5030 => 8.79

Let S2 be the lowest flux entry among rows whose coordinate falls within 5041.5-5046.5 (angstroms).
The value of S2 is 8.25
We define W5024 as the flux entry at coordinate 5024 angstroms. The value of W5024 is 8.37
